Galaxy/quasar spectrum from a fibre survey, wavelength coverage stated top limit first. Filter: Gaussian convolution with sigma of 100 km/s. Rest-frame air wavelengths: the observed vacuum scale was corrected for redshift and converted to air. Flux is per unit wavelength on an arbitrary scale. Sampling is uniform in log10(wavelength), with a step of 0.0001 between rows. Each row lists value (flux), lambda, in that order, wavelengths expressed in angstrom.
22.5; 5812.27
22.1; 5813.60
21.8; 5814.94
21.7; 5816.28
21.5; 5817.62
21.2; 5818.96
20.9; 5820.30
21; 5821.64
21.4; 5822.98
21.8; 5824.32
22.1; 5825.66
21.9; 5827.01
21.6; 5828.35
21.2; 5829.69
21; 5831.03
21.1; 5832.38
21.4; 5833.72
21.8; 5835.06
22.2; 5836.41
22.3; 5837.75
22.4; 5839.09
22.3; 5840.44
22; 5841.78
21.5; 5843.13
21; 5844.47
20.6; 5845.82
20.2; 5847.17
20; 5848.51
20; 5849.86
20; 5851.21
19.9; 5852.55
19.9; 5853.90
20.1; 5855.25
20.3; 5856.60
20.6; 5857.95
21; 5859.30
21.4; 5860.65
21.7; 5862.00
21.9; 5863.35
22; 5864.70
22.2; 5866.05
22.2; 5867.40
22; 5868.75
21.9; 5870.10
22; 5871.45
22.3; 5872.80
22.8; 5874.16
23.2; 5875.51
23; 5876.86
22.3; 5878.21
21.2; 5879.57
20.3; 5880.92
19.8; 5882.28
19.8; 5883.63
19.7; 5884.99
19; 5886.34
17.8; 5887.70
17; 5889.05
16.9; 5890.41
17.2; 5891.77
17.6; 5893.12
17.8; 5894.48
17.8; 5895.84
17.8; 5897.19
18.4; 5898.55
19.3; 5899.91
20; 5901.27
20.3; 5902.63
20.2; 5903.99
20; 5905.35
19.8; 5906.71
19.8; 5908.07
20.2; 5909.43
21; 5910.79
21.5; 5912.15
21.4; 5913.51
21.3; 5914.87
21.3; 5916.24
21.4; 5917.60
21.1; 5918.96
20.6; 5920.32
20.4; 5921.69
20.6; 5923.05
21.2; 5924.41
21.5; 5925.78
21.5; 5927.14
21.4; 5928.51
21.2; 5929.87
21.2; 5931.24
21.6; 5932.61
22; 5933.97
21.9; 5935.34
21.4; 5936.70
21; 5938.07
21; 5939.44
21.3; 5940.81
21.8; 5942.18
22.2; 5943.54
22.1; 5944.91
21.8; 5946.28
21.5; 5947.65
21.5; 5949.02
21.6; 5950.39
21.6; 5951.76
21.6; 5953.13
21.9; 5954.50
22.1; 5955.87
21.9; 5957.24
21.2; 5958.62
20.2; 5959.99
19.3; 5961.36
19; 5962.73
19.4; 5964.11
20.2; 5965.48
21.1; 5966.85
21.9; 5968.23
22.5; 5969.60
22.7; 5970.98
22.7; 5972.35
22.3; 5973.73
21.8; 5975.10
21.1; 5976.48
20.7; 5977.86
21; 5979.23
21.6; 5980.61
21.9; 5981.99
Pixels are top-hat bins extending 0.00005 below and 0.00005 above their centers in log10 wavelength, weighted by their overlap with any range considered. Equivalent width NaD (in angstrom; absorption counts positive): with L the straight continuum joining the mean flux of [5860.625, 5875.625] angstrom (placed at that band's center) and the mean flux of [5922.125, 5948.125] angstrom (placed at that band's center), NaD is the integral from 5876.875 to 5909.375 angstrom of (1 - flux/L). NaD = 4.0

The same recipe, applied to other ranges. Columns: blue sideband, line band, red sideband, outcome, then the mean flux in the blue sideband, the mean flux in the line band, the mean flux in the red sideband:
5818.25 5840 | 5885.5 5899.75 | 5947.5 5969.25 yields 2.3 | 21.6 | 17.8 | 21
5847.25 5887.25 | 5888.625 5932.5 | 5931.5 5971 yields 2.5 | 21.1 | 20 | 21.3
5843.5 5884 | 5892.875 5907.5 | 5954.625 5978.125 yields 1.5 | 21.2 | 19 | 21.2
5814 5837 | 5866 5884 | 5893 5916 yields -1.2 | 21.5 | 21.8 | 19.7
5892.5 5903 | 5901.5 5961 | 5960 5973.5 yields -4.4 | 18.6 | 21.2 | 21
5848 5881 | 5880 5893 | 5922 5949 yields 1.7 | 21.4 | 18.6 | 21.5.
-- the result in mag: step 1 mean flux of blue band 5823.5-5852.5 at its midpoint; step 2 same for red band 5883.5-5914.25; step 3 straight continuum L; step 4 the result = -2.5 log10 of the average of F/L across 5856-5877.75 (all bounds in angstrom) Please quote -0.085 mag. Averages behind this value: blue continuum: 21.3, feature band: 21.9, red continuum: 19.1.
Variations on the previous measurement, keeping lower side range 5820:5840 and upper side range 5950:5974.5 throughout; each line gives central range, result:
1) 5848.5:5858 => 0.078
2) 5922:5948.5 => -0.006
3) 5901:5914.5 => 0.050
